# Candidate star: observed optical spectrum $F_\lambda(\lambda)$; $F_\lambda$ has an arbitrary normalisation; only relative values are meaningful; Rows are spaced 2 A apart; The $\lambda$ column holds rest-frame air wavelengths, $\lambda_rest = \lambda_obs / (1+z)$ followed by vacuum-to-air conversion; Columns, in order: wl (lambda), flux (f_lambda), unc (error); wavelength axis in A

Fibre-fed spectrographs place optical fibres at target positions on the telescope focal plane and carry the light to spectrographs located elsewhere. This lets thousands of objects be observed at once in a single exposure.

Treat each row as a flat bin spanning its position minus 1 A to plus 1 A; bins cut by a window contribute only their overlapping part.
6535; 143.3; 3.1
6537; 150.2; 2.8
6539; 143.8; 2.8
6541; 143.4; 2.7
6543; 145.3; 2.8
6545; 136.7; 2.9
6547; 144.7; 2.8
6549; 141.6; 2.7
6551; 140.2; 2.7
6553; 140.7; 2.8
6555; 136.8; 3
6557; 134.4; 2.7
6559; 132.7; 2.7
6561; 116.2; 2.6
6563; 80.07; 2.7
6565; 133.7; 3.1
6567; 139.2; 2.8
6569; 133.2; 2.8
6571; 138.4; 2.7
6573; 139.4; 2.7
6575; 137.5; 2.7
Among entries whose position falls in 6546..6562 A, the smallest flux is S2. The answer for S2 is 116.2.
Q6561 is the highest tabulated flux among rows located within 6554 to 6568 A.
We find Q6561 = 139.2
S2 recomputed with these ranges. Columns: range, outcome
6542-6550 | 136.7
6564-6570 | 133.2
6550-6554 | 140.2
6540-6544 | 143.4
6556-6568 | 80.07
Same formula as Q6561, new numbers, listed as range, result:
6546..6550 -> 144.7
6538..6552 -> 145.3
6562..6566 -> 133.7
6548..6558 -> 141.6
